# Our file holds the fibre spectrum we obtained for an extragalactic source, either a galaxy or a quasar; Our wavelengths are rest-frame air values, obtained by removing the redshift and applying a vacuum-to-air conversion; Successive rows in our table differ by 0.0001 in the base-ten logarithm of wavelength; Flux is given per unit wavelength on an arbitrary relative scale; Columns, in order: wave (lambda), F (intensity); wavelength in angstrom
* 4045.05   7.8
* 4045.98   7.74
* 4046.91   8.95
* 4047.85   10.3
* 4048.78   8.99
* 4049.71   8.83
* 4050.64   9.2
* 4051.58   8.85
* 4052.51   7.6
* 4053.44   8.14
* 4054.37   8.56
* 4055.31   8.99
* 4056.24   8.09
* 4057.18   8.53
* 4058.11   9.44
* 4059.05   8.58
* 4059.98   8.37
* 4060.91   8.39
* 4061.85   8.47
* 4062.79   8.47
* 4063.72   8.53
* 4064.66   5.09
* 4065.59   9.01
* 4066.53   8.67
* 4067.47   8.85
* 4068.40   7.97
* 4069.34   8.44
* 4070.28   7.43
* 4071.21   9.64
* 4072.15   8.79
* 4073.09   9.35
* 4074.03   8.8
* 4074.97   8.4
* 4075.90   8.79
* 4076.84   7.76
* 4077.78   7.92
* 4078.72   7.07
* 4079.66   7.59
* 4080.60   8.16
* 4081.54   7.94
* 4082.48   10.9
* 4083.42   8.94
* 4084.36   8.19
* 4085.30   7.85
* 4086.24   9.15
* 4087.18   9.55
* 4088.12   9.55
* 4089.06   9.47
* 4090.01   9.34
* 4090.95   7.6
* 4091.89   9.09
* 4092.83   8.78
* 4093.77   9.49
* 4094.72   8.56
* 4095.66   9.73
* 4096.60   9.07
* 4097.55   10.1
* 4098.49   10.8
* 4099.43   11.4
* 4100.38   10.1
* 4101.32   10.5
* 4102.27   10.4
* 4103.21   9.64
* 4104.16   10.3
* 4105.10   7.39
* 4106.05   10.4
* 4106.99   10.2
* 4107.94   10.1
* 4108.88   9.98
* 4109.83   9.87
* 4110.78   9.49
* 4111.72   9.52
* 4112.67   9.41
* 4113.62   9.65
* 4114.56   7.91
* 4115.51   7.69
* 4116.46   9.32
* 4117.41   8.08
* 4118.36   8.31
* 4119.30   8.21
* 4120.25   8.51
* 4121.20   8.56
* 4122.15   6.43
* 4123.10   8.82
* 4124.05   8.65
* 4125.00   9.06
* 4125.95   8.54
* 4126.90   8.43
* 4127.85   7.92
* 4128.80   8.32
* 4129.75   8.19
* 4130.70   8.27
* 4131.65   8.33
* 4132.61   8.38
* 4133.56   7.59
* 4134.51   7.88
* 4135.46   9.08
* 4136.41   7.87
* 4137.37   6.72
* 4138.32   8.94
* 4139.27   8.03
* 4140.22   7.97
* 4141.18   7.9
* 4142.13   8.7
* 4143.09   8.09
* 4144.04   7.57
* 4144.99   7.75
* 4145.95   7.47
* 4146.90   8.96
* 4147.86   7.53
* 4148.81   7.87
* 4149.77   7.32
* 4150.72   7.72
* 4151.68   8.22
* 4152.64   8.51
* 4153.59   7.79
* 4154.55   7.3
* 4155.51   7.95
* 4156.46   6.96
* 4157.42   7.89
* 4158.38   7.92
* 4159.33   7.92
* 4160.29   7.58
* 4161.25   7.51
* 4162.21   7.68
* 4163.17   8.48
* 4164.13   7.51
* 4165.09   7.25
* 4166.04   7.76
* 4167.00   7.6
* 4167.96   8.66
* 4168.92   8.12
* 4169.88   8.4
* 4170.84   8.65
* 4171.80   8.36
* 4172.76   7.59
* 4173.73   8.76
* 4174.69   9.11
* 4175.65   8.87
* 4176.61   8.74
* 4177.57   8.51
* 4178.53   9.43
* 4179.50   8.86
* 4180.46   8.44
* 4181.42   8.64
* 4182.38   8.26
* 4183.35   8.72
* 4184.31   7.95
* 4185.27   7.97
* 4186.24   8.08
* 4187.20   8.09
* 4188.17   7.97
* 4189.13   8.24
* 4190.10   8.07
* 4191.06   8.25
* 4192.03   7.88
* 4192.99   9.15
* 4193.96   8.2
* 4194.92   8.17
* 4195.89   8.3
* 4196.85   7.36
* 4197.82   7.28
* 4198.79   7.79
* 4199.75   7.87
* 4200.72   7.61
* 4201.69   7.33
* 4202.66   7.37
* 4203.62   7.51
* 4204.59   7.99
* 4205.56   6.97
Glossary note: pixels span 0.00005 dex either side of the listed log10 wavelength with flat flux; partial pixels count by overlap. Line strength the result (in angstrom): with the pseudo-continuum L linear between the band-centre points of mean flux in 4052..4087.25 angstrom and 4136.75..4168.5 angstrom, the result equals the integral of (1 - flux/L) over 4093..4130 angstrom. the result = -4.6 angstrom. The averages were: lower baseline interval 8.42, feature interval 9.16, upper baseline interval 7.85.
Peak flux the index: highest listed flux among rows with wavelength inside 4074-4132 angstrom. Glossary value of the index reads 11.4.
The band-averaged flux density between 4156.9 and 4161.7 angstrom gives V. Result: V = 7.76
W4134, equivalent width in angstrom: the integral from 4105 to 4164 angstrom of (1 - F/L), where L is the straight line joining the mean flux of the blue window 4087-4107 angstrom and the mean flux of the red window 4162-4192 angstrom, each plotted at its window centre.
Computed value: 4.6 angstrom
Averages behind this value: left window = 9.6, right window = 8.29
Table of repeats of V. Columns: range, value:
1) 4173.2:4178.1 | 8.79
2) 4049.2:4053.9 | 8.54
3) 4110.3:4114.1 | 9.52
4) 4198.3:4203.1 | 7.59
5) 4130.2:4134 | 8.14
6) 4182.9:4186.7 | 8.18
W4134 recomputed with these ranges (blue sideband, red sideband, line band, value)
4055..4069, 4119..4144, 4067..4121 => -5.0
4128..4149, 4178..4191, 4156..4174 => 0.7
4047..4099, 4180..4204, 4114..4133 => 0.2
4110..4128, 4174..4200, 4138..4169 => 2.1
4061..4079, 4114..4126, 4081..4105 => -3.2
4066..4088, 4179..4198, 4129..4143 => 0.4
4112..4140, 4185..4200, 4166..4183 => -0.8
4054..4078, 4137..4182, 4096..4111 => -3.1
